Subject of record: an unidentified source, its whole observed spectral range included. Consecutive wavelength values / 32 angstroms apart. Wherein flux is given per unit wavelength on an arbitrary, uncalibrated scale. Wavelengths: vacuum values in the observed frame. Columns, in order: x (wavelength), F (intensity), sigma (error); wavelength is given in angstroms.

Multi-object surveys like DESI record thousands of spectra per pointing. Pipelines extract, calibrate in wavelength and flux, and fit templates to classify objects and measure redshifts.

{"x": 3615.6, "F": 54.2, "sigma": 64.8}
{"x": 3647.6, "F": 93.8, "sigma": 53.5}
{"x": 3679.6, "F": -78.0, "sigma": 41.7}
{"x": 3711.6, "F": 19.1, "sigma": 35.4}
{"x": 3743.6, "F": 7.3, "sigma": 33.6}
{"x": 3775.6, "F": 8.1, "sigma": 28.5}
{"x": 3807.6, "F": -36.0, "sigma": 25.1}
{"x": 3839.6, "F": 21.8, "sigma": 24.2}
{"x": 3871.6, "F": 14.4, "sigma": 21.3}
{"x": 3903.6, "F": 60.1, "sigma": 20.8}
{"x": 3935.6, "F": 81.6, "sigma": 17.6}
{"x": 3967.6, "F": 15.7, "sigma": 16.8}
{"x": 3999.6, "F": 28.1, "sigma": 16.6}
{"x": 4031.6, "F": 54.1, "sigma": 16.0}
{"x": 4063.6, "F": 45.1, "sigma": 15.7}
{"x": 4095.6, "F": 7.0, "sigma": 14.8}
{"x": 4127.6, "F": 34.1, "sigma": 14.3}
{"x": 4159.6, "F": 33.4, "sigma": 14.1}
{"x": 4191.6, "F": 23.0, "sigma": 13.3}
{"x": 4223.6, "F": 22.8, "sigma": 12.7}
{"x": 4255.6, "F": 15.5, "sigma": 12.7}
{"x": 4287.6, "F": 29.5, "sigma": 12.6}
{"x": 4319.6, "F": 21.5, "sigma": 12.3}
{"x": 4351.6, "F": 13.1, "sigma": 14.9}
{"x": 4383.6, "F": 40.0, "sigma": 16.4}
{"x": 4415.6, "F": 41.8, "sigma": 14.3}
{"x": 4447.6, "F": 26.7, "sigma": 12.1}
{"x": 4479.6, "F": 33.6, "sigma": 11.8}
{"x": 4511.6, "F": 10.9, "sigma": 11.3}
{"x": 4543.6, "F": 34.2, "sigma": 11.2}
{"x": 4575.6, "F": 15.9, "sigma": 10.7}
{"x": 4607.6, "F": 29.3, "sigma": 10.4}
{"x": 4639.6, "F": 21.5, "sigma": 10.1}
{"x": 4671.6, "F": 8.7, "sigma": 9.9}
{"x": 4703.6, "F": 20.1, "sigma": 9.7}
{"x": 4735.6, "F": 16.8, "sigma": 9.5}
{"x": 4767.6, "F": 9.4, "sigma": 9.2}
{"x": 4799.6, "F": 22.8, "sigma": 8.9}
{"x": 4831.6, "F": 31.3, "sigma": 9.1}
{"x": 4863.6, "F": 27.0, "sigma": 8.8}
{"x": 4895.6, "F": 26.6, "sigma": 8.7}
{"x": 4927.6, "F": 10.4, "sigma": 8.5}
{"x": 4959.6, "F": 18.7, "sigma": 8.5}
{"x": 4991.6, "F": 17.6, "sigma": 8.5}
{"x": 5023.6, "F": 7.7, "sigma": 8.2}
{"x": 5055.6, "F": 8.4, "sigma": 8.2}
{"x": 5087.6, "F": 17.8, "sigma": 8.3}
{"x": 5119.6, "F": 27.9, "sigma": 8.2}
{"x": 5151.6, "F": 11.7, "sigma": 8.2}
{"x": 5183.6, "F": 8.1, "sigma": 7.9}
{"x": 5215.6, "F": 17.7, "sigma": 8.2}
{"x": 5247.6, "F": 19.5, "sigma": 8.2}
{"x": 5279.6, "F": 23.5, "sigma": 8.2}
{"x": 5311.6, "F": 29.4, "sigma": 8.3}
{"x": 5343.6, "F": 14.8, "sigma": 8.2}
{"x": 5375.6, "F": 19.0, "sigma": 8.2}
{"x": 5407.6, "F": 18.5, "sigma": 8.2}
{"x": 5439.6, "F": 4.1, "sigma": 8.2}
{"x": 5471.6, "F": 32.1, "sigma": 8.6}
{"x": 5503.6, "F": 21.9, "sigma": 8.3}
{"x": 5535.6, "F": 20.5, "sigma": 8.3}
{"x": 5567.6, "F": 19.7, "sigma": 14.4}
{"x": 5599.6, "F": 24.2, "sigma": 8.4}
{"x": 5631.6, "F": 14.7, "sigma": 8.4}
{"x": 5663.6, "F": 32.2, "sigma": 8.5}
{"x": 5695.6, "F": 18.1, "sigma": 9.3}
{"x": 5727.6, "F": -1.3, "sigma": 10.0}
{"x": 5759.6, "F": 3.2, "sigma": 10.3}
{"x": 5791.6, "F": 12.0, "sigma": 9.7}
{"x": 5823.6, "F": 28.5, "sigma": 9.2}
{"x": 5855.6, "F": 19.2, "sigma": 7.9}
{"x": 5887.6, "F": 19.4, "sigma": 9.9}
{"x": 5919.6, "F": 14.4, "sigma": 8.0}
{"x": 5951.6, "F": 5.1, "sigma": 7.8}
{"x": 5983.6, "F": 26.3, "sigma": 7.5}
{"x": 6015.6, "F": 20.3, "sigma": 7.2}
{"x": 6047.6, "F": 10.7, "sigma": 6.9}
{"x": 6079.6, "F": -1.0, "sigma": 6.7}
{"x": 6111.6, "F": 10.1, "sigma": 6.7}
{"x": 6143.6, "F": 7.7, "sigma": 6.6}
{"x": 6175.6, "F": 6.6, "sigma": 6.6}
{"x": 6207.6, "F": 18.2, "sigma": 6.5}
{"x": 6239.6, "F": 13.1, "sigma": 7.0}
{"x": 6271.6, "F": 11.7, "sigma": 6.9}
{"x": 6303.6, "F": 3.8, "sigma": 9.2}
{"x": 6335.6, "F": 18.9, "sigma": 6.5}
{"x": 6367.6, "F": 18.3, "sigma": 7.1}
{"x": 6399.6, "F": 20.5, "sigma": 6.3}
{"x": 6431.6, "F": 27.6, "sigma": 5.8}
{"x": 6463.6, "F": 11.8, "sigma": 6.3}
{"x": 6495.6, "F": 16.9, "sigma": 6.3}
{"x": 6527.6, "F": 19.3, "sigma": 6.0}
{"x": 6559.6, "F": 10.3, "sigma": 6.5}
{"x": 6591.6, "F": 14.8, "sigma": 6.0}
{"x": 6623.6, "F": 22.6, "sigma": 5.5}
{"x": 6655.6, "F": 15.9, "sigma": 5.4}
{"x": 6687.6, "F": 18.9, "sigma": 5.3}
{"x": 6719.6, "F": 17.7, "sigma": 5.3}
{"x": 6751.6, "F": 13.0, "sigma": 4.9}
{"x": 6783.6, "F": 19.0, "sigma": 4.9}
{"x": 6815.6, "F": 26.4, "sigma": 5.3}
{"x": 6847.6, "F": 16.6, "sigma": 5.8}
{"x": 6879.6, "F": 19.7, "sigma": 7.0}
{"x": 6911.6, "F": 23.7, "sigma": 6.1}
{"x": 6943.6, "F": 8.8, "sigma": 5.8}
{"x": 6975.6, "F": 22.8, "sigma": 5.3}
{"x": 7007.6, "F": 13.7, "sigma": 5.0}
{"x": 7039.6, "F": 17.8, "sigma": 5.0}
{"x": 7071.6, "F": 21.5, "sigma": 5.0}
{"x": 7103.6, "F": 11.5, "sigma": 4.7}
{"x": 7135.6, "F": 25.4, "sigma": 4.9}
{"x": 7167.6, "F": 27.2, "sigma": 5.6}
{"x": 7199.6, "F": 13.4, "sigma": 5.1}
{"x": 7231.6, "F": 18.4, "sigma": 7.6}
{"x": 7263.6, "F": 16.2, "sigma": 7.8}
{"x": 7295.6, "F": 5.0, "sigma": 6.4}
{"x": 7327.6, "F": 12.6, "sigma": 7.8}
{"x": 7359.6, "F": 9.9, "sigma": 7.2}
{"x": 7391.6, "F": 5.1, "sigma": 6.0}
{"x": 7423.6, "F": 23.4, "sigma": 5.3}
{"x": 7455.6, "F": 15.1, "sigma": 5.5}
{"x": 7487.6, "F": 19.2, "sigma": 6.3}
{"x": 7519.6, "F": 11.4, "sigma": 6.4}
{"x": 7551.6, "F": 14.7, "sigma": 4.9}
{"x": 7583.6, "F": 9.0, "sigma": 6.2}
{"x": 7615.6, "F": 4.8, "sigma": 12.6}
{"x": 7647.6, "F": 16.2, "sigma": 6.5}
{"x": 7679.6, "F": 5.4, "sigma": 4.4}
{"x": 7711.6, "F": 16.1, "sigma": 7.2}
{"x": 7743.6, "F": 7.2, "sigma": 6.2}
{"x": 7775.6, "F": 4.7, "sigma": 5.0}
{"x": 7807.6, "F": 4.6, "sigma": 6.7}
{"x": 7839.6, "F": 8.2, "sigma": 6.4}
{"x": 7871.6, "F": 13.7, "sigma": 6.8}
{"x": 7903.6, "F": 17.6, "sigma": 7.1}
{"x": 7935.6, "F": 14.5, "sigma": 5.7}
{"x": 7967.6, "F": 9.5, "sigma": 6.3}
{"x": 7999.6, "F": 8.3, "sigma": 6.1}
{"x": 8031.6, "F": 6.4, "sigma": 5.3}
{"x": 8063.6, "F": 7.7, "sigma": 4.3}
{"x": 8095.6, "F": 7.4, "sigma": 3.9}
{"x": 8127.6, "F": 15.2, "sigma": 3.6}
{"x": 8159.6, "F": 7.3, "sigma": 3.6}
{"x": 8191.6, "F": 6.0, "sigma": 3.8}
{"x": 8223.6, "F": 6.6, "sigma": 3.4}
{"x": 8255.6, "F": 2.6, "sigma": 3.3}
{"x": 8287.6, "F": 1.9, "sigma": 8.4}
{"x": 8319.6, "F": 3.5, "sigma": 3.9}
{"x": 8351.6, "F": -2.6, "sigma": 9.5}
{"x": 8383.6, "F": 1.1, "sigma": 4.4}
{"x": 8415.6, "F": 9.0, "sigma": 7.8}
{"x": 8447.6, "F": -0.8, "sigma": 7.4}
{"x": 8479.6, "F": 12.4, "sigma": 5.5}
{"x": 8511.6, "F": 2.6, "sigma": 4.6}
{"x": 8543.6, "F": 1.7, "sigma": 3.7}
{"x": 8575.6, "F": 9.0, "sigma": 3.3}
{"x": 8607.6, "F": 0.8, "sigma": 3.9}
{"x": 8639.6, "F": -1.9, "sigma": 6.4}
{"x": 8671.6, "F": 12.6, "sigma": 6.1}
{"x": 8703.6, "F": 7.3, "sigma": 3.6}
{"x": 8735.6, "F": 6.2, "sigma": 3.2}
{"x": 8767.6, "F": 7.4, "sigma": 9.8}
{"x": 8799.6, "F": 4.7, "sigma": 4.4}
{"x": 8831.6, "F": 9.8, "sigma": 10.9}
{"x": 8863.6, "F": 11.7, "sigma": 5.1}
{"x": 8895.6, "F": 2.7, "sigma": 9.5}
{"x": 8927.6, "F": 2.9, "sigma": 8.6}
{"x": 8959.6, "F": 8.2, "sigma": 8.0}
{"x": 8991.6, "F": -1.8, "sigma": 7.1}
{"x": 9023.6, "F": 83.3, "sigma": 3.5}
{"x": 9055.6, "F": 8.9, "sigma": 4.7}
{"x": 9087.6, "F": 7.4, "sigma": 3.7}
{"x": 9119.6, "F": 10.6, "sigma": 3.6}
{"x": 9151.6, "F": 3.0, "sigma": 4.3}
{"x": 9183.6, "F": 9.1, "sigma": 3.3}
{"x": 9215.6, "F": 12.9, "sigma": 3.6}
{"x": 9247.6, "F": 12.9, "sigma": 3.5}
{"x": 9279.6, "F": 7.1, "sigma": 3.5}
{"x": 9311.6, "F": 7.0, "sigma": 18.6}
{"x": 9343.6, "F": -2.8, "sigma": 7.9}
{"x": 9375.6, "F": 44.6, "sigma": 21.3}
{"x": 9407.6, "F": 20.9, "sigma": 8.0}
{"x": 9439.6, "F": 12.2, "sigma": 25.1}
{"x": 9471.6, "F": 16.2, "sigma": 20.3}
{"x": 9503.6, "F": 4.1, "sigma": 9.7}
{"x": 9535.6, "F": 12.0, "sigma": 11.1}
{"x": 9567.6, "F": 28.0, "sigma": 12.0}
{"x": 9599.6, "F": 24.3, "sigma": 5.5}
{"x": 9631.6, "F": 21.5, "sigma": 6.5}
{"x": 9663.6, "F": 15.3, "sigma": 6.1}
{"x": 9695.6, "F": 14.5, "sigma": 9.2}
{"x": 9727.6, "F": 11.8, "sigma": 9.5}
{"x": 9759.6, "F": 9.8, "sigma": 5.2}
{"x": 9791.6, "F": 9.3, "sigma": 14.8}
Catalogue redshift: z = 1.42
